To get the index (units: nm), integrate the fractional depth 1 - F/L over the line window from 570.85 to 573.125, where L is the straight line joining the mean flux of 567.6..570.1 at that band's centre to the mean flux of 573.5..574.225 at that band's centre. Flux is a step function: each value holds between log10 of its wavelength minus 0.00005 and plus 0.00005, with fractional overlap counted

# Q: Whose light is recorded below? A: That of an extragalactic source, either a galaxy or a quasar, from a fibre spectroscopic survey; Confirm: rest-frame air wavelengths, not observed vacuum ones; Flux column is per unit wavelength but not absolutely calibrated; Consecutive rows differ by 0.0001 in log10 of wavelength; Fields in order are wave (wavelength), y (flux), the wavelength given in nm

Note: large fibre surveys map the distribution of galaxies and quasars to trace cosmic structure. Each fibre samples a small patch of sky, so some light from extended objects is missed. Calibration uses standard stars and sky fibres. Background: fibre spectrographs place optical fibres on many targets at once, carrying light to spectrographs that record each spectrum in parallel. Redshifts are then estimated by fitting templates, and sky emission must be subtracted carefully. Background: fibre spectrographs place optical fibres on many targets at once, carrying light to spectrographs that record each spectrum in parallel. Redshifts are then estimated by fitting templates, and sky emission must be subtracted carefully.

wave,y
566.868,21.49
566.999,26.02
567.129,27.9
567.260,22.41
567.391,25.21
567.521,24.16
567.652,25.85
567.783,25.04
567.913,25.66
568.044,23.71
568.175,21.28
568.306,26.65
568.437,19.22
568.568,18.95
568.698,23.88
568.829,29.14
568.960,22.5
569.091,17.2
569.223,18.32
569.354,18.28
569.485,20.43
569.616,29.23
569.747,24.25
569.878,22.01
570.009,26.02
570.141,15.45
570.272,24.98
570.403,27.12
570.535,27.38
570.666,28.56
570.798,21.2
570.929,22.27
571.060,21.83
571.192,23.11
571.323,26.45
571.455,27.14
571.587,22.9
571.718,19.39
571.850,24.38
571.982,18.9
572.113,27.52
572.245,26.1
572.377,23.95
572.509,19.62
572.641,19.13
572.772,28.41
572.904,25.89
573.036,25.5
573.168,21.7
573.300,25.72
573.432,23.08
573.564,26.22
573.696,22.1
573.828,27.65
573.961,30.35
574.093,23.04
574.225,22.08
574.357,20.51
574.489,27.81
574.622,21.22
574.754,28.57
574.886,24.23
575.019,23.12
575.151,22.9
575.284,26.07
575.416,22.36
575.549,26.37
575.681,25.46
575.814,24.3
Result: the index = 0.085 nm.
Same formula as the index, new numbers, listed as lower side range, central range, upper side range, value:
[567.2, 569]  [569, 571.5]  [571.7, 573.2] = 0.05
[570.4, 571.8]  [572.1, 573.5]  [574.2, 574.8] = 0.00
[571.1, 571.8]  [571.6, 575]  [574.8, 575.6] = -0.02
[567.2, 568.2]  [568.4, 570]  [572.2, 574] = 0.15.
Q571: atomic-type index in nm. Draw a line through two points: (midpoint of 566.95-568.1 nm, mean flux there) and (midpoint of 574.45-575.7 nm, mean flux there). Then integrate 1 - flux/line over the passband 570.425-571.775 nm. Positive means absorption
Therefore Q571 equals 0.042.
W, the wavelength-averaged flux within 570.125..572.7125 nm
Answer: 23.5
